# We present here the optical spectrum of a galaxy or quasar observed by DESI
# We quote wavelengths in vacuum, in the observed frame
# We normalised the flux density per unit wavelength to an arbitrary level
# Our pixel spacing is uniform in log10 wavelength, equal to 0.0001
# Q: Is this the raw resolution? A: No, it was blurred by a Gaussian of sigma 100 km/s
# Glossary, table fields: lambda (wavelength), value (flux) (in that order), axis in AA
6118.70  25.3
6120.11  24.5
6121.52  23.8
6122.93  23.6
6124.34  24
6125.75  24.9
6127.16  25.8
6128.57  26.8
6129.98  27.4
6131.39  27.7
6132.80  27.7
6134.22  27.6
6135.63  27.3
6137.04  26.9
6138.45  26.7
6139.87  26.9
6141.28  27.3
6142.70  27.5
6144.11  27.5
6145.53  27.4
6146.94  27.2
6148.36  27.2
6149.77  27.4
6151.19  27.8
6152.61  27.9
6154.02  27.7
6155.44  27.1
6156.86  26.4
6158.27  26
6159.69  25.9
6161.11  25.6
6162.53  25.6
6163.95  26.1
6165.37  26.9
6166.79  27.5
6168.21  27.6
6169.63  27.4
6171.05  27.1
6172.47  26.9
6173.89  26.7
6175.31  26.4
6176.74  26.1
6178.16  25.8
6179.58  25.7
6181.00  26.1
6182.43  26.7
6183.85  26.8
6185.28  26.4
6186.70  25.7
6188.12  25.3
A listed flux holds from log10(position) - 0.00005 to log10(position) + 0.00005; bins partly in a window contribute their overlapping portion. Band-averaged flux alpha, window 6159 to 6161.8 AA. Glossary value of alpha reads 25.7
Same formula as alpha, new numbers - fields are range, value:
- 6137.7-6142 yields 26.9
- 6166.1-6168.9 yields 27.6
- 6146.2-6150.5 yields 27.3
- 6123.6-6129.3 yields 25.4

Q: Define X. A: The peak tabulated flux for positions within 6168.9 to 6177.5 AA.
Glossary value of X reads 27.4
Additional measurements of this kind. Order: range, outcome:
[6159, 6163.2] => 25.9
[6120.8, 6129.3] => 26.8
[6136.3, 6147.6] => 27.5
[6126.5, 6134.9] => 27.7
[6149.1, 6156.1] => 27.9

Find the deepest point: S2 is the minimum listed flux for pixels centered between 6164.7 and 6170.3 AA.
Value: 26.9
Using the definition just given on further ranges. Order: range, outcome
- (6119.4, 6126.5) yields 23.6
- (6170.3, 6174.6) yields 26.7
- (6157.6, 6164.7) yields 25.6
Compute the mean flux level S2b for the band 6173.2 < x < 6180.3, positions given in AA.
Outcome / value 26.1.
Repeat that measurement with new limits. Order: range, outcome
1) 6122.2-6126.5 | 24.2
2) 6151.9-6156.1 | 27.6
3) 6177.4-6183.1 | 26.1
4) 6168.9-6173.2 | 27.2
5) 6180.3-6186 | 26.5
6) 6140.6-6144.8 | 27.4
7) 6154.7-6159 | 26.5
